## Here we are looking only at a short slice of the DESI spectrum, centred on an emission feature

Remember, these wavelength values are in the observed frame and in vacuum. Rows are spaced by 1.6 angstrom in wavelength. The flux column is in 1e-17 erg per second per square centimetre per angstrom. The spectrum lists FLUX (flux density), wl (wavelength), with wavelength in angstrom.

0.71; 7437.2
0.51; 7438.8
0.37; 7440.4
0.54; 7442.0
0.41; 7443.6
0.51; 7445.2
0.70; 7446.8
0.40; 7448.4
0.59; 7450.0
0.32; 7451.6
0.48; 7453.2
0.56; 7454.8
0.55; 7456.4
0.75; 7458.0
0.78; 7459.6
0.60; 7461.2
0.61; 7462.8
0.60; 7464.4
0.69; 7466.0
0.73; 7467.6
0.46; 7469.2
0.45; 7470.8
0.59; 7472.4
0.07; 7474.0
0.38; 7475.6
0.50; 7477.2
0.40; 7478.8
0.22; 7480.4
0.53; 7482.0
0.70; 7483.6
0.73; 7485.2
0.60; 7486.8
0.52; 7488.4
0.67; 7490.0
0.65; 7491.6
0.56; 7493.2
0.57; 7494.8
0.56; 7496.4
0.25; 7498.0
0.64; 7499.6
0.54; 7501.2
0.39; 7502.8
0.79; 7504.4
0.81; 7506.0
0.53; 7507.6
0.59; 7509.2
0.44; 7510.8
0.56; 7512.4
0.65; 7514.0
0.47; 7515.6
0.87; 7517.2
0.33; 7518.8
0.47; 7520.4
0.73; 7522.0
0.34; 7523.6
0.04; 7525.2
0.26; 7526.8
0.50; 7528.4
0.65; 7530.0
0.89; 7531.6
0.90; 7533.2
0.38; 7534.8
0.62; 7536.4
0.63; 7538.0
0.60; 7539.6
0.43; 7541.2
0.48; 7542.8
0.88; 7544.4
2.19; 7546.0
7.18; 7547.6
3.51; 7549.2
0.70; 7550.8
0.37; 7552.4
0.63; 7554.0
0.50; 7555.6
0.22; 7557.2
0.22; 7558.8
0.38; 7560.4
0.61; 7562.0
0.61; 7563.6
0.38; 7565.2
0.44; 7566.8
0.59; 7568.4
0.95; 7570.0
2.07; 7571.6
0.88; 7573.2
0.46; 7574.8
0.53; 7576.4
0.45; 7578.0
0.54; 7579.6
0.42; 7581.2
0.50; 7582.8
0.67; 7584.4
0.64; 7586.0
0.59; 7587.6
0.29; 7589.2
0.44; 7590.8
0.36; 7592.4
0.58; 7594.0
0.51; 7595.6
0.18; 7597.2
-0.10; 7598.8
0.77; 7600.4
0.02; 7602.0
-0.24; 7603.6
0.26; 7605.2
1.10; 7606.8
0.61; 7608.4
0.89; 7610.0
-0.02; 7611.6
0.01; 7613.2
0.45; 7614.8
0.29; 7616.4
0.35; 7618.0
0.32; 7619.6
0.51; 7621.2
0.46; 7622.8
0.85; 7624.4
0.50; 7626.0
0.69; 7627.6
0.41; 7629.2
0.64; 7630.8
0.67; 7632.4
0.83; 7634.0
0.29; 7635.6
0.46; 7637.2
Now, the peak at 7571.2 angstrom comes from [N II]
